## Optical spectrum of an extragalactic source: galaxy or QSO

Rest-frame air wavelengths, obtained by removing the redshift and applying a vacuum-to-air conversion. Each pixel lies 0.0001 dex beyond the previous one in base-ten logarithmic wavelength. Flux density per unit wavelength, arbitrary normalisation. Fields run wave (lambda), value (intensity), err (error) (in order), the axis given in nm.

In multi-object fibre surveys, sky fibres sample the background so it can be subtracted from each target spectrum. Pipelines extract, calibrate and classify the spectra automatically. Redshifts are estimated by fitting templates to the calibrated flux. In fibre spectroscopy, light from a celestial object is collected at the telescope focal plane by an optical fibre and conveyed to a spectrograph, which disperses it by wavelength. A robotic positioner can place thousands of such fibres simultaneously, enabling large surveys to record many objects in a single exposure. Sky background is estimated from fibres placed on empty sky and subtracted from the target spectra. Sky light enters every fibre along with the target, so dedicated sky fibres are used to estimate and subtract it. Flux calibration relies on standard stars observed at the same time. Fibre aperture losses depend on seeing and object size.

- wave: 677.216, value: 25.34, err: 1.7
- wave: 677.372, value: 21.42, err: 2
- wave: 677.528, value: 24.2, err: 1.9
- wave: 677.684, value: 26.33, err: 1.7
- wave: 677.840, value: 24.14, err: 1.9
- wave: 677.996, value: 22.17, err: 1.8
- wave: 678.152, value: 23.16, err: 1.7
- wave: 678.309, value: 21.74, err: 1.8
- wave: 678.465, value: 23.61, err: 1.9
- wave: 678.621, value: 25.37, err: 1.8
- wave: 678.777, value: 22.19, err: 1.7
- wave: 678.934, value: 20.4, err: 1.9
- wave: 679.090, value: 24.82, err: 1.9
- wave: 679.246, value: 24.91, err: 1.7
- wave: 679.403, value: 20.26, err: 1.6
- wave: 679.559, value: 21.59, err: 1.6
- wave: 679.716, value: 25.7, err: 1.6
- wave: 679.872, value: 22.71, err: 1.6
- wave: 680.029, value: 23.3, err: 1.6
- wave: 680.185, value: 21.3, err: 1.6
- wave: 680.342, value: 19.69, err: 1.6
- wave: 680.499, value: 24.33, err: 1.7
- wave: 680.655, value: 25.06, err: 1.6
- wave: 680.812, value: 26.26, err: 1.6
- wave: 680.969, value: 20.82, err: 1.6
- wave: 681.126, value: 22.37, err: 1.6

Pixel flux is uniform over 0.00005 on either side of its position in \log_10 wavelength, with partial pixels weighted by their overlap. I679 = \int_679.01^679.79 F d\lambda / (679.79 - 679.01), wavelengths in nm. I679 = 23.4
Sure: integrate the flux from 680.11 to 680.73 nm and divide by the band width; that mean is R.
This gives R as 22.6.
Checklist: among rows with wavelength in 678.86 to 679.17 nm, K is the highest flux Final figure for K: 24.82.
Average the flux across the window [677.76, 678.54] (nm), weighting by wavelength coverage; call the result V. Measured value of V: 23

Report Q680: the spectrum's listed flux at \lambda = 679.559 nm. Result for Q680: 21.59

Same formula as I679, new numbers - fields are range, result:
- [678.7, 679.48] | 22.5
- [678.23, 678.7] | 23.6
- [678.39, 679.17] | 23.3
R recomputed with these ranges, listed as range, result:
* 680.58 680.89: 25.6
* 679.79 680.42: 21.8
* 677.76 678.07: 23.2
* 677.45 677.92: 24.9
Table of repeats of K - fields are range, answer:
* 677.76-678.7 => 25.37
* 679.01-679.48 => 24.91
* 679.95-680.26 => 23.3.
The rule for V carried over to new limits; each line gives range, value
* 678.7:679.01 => 21.3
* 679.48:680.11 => 23.3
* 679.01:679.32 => 24.9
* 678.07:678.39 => 22.4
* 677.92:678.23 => 22.7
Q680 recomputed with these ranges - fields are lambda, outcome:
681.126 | 22.37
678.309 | 21.74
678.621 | 25.37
